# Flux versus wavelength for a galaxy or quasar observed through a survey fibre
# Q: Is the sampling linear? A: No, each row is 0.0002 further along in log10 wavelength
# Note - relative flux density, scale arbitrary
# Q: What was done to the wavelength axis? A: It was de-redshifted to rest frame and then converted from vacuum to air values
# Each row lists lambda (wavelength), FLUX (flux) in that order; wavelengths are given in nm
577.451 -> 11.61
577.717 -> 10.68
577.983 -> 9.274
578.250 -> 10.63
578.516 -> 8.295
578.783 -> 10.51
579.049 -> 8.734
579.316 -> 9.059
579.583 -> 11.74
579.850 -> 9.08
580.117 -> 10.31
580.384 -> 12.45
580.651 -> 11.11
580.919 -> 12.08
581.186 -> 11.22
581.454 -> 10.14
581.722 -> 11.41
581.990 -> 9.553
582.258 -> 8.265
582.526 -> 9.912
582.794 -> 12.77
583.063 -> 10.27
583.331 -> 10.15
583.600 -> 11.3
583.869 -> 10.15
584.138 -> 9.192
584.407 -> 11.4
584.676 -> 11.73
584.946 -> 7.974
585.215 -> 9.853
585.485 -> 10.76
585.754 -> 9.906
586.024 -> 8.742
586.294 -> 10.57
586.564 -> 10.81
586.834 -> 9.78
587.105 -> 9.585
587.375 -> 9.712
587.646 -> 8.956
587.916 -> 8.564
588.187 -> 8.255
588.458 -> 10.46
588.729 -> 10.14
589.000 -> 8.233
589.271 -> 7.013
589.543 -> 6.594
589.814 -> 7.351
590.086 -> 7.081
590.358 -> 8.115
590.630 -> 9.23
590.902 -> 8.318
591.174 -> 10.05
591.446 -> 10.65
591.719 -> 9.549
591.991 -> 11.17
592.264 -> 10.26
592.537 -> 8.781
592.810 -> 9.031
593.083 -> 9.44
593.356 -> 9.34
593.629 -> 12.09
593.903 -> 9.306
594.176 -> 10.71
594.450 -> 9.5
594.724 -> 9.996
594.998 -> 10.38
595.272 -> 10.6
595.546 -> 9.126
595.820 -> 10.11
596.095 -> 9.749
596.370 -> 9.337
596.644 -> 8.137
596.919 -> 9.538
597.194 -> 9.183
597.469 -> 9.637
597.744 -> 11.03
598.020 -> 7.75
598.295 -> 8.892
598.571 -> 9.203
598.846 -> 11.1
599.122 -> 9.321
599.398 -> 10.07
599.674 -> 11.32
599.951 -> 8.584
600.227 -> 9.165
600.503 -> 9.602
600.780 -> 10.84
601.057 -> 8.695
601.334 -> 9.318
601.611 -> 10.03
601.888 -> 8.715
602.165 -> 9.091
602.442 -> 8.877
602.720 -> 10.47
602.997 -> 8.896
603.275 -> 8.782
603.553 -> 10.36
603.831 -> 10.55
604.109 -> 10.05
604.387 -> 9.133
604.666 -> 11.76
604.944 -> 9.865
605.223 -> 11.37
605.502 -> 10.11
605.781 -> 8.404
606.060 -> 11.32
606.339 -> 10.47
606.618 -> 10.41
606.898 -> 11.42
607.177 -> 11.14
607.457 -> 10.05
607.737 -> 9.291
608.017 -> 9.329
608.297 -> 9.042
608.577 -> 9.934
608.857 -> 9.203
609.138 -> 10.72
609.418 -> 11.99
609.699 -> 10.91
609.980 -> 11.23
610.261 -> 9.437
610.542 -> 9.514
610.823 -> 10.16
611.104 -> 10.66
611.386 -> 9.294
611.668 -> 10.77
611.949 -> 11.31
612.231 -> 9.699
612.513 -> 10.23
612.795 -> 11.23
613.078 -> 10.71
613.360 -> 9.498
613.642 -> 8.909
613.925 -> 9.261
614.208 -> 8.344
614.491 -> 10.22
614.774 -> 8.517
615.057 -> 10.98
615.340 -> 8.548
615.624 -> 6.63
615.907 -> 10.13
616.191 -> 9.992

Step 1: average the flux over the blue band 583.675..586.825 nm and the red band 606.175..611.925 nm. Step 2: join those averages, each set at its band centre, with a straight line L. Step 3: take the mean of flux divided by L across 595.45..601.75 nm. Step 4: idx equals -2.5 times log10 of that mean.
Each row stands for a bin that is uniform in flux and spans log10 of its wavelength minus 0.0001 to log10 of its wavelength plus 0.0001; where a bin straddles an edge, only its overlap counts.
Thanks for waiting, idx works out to 0.07 mag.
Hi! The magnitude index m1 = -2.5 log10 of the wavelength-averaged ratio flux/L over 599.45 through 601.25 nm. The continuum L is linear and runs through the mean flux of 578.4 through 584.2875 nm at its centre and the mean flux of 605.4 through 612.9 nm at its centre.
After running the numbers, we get 0.06 mag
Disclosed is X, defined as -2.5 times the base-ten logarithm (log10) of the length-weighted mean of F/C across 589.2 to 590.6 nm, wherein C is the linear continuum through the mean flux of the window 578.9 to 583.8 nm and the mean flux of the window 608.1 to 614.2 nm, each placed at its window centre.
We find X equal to 0.372 mag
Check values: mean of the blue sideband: 10.5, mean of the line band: 7.39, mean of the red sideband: 10.1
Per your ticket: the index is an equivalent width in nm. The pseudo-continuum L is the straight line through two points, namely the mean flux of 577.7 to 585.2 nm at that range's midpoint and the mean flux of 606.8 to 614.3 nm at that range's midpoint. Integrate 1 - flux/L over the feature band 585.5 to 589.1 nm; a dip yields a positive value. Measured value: 0.25 nm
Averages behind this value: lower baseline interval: 10.3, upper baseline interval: 10.1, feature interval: 9.57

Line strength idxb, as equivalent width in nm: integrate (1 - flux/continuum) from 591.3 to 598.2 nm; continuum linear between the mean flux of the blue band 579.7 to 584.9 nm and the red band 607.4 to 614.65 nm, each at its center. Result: 0.40 nm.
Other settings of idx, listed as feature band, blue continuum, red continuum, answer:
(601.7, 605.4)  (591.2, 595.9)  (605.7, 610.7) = 0.03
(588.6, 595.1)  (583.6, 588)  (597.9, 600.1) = 0.05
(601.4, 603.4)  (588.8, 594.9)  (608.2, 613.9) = 0.05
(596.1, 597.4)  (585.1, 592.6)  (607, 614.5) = 0.05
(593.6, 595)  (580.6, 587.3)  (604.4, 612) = 0.01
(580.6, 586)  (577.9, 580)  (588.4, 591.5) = -0.13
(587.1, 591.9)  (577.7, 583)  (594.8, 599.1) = 0.13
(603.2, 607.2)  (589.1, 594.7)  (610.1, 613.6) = -0.05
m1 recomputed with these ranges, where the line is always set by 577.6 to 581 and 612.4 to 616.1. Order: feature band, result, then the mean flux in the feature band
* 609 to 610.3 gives -0.15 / 11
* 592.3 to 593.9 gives 0.02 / 9.73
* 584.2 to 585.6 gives -0.01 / 10.3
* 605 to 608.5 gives -0.06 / 10.2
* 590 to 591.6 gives 0.12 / 8.97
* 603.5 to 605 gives -0.07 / 10.3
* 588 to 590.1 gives 0.22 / 8.21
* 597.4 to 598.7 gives 0.06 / 9.28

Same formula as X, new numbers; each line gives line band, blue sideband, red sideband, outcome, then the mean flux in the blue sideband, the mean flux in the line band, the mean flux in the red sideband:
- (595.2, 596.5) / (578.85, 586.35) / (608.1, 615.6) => 0.047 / 10.4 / 9.74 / 9.95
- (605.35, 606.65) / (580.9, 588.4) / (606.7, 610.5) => 0.012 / 10.1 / 10.1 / 10.3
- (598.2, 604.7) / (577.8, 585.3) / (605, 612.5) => 0.066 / 10.3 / 9.67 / 10.3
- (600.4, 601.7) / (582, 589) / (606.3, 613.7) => 0.050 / 9.93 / 9.68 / 10.3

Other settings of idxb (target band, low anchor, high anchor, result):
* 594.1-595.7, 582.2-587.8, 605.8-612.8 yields 0.02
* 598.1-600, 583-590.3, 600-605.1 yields -0.03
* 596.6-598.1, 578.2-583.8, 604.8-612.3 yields 0.14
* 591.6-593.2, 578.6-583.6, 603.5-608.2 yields 0.11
